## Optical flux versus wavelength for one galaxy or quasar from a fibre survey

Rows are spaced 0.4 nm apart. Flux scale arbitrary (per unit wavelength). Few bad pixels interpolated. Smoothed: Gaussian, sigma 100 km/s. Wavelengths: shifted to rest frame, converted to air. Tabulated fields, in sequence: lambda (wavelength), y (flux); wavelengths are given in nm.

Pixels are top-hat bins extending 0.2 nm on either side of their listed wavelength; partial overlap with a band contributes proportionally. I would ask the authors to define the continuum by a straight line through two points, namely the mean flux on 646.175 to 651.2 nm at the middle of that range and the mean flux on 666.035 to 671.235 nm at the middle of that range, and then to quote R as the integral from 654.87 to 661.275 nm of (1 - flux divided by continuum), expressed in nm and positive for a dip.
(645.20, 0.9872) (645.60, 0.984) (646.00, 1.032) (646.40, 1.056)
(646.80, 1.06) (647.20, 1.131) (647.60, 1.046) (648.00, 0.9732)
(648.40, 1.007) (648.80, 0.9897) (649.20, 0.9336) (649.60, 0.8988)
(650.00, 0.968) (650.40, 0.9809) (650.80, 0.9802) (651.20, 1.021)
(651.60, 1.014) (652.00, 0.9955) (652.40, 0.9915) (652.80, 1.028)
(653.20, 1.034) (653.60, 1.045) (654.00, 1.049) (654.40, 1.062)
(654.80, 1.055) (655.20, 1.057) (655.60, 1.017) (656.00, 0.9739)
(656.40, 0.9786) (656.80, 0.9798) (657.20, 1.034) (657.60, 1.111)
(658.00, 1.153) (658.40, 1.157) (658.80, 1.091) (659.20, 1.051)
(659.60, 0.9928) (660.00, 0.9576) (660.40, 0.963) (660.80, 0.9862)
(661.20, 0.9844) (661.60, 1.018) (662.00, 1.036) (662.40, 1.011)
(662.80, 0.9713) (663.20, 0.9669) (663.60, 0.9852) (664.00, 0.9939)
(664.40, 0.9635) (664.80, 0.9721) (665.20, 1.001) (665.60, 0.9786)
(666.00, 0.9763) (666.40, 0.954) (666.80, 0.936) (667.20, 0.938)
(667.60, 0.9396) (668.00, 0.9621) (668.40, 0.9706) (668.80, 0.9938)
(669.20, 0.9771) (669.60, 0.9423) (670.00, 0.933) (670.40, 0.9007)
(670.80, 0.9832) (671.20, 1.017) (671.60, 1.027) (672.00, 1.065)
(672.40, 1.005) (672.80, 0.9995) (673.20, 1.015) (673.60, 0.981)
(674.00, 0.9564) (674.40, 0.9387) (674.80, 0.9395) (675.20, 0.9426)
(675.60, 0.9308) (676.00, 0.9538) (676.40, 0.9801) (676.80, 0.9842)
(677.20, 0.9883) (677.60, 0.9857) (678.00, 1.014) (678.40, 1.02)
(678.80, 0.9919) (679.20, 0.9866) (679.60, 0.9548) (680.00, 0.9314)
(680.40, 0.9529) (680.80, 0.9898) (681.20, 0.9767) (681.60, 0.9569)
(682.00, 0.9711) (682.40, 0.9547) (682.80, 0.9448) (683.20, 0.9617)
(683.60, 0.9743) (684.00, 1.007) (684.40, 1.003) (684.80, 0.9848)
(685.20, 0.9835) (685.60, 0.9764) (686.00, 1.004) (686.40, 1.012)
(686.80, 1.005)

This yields -0.332 nm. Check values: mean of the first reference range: 1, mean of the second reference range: 0.956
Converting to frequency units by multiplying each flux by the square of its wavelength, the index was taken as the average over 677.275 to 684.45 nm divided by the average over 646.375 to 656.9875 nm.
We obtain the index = 1.1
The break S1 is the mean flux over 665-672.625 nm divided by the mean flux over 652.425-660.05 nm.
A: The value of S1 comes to 0.9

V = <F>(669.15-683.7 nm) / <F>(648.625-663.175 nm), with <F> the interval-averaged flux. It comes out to 1.0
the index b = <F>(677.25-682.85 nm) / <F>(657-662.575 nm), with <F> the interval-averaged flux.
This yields 0.94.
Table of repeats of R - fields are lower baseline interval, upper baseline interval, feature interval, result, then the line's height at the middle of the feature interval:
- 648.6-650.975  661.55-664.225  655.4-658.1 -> -0.14 nm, 0.978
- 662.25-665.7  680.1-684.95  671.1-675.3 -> -0.06 nm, 0.977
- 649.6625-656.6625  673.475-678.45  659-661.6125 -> 0.02 nm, 0.999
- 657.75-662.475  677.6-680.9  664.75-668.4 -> 0.20 nm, 1.02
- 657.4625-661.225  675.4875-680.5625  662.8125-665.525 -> 0.13 nm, 1.03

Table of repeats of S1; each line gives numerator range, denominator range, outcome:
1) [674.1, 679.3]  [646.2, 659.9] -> 0.95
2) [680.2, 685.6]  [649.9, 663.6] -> 0.95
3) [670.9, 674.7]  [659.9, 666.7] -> 1.02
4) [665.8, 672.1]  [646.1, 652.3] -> 0.96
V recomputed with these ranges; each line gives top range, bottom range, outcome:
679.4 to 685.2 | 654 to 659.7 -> 0.92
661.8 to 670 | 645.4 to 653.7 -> 0.97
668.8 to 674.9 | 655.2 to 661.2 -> 0.95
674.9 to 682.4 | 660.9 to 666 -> 0.98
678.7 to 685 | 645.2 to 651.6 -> 0.97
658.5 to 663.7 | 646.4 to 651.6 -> 1.00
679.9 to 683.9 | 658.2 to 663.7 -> 0.95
